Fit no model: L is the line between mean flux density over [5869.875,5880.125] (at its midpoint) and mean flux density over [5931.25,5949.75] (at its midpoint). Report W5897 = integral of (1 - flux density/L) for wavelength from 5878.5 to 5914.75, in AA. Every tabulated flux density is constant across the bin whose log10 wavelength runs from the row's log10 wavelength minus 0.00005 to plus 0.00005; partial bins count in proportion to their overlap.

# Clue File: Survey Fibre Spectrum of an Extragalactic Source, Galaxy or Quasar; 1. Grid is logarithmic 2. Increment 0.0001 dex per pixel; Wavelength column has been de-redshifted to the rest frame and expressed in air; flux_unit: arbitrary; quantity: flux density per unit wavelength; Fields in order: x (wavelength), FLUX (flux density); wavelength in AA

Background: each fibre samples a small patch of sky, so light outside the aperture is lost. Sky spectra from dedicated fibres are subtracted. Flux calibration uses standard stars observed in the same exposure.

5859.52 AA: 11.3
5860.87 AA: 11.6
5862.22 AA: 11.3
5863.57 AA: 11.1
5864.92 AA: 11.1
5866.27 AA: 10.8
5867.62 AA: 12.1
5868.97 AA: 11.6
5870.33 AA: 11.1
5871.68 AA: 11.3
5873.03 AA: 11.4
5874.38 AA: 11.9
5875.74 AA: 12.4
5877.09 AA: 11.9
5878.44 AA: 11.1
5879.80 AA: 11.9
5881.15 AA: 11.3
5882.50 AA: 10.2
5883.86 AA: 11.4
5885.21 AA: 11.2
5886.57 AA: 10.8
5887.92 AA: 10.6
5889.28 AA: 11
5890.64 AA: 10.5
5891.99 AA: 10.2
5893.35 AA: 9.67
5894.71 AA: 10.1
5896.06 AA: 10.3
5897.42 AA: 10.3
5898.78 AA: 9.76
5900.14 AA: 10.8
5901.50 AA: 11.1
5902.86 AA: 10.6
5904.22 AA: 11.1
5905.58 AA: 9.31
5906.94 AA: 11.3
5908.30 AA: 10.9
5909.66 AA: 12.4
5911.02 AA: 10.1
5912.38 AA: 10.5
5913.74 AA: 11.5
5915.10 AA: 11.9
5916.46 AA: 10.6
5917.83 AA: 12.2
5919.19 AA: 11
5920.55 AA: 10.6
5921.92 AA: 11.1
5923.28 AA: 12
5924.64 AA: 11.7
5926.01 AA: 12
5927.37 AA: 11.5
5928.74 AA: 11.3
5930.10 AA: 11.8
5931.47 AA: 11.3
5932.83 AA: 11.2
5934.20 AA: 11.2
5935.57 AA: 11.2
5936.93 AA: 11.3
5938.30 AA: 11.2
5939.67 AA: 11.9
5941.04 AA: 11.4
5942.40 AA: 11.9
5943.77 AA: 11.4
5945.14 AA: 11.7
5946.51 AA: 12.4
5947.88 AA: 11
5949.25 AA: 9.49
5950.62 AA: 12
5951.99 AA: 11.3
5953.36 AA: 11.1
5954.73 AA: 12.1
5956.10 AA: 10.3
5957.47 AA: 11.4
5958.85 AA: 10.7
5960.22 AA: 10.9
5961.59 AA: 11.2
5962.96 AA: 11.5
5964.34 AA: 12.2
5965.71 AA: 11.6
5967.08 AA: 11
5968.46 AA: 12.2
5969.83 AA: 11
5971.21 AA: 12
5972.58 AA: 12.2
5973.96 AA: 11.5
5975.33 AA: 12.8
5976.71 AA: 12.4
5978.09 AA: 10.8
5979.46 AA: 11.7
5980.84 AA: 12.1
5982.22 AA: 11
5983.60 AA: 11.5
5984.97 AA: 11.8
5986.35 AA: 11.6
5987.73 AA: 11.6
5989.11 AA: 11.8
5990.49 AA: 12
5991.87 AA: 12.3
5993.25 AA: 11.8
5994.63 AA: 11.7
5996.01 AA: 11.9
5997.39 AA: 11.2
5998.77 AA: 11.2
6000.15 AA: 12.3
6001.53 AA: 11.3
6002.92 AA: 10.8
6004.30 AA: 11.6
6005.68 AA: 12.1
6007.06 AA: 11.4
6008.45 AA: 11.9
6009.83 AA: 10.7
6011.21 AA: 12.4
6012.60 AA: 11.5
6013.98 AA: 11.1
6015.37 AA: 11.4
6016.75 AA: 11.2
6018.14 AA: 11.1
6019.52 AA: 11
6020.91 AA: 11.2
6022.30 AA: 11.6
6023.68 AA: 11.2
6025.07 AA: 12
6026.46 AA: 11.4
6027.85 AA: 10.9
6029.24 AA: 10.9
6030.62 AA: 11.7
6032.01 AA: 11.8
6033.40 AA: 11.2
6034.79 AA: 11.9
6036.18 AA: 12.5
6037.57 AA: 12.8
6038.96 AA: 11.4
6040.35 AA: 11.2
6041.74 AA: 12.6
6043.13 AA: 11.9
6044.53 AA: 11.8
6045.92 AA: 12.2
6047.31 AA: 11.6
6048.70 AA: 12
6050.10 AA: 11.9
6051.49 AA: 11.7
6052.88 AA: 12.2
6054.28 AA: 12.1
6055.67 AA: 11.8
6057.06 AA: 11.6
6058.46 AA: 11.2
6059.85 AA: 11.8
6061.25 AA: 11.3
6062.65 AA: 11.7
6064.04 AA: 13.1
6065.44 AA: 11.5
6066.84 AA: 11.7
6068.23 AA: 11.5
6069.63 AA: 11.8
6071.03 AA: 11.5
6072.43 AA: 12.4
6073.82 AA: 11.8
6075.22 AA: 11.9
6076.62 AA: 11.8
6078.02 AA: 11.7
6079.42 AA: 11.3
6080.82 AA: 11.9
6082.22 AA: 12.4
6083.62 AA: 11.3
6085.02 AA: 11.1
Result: 2.5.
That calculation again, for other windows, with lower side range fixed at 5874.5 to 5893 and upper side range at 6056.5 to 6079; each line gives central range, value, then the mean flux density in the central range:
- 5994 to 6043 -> 0.2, 11.6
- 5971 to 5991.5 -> -0.6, 11.8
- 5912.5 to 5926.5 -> -0.2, 11.4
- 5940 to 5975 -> -0.2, 11.4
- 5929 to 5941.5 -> -0.1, 11.4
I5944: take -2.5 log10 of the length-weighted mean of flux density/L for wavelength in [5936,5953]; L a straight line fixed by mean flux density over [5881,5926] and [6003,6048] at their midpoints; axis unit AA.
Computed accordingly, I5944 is -0.03 mag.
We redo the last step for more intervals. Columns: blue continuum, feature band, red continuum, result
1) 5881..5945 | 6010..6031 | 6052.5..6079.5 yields 0.02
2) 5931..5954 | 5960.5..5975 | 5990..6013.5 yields -0.02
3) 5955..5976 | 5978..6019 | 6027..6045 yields 0.00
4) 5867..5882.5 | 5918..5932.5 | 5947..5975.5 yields 0.00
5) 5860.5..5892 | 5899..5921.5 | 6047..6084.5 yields 0.04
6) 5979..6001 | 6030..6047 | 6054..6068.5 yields -0.02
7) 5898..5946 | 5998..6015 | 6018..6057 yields 0.01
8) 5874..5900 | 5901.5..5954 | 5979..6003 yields -0.01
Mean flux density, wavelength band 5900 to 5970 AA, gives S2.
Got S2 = 11.3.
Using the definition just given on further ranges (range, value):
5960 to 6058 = 11.7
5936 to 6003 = 11.5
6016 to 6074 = 11.7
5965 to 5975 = 11.7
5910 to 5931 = 11.3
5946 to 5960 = 11.2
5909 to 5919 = 11.3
